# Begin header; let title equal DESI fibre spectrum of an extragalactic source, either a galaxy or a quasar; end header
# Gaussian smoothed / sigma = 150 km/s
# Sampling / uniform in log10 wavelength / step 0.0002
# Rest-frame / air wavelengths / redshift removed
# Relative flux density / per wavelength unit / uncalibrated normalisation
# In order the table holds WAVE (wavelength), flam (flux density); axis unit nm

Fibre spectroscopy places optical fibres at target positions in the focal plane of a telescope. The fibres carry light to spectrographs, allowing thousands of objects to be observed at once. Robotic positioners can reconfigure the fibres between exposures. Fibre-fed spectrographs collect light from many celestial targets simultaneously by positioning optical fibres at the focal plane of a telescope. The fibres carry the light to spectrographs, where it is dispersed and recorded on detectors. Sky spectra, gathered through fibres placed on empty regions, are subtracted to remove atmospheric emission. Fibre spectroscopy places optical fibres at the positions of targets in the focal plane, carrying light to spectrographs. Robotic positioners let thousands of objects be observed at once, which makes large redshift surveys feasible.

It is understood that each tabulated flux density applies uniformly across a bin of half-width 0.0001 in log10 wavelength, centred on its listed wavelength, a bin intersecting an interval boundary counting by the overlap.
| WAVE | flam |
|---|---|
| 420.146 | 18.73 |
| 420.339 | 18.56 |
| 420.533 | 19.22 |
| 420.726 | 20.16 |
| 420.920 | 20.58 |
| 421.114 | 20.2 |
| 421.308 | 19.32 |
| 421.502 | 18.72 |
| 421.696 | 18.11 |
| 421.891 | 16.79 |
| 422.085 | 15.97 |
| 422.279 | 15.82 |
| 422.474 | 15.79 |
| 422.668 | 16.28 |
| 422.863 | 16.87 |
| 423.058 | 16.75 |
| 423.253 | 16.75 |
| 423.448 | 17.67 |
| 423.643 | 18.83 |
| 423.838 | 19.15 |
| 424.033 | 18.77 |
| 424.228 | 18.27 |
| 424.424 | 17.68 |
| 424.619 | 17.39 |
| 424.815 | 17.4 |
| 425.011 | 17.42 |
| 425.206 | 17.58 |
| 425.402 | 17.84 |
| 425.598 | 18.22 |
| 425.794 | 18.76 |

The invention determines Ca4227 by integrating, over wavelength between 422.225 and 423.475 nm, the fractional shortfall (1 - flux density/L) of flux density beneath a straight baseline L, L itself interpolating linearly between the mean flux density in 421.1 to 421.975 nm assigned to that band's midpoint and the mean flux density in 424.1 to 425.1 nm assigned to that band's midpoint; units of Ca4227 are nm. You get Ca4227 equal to 0.11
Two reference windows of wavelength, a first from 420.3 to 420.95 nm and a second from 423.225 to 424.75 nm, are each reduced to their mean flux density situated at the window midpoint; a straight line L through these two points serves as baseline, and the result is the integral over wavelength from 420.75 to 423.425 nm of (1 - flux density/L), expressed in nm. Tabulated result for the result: 0.19 nm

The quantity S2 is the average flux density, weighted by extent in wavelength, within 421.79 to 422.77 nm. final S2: 16.1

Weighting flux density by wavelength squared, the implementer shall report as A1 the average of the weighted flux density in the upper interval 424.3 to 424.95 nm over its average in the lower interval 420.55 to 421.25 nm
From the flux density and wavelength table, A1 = 0.88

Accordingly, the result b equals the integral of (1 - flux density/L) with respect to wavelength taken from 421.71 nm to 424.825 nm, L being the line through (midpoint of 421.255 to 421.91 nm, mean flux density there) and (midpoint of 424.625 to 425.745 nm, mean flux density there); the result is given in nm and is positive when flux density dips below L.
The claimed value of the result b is 0.13 nm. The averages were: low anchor 18.3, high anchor 17.7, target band 17.3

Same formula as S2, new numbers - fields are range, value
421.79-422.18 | 16.4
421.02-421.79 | 19.1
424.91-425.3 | 17.5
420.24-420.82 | 19.3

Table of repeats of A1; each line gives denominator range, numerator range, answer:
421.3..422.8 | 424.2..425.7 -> 1.06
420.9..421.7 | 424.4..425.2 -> 0.91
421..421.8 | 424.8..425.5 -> 0.94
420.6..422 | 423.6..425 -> 0.96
